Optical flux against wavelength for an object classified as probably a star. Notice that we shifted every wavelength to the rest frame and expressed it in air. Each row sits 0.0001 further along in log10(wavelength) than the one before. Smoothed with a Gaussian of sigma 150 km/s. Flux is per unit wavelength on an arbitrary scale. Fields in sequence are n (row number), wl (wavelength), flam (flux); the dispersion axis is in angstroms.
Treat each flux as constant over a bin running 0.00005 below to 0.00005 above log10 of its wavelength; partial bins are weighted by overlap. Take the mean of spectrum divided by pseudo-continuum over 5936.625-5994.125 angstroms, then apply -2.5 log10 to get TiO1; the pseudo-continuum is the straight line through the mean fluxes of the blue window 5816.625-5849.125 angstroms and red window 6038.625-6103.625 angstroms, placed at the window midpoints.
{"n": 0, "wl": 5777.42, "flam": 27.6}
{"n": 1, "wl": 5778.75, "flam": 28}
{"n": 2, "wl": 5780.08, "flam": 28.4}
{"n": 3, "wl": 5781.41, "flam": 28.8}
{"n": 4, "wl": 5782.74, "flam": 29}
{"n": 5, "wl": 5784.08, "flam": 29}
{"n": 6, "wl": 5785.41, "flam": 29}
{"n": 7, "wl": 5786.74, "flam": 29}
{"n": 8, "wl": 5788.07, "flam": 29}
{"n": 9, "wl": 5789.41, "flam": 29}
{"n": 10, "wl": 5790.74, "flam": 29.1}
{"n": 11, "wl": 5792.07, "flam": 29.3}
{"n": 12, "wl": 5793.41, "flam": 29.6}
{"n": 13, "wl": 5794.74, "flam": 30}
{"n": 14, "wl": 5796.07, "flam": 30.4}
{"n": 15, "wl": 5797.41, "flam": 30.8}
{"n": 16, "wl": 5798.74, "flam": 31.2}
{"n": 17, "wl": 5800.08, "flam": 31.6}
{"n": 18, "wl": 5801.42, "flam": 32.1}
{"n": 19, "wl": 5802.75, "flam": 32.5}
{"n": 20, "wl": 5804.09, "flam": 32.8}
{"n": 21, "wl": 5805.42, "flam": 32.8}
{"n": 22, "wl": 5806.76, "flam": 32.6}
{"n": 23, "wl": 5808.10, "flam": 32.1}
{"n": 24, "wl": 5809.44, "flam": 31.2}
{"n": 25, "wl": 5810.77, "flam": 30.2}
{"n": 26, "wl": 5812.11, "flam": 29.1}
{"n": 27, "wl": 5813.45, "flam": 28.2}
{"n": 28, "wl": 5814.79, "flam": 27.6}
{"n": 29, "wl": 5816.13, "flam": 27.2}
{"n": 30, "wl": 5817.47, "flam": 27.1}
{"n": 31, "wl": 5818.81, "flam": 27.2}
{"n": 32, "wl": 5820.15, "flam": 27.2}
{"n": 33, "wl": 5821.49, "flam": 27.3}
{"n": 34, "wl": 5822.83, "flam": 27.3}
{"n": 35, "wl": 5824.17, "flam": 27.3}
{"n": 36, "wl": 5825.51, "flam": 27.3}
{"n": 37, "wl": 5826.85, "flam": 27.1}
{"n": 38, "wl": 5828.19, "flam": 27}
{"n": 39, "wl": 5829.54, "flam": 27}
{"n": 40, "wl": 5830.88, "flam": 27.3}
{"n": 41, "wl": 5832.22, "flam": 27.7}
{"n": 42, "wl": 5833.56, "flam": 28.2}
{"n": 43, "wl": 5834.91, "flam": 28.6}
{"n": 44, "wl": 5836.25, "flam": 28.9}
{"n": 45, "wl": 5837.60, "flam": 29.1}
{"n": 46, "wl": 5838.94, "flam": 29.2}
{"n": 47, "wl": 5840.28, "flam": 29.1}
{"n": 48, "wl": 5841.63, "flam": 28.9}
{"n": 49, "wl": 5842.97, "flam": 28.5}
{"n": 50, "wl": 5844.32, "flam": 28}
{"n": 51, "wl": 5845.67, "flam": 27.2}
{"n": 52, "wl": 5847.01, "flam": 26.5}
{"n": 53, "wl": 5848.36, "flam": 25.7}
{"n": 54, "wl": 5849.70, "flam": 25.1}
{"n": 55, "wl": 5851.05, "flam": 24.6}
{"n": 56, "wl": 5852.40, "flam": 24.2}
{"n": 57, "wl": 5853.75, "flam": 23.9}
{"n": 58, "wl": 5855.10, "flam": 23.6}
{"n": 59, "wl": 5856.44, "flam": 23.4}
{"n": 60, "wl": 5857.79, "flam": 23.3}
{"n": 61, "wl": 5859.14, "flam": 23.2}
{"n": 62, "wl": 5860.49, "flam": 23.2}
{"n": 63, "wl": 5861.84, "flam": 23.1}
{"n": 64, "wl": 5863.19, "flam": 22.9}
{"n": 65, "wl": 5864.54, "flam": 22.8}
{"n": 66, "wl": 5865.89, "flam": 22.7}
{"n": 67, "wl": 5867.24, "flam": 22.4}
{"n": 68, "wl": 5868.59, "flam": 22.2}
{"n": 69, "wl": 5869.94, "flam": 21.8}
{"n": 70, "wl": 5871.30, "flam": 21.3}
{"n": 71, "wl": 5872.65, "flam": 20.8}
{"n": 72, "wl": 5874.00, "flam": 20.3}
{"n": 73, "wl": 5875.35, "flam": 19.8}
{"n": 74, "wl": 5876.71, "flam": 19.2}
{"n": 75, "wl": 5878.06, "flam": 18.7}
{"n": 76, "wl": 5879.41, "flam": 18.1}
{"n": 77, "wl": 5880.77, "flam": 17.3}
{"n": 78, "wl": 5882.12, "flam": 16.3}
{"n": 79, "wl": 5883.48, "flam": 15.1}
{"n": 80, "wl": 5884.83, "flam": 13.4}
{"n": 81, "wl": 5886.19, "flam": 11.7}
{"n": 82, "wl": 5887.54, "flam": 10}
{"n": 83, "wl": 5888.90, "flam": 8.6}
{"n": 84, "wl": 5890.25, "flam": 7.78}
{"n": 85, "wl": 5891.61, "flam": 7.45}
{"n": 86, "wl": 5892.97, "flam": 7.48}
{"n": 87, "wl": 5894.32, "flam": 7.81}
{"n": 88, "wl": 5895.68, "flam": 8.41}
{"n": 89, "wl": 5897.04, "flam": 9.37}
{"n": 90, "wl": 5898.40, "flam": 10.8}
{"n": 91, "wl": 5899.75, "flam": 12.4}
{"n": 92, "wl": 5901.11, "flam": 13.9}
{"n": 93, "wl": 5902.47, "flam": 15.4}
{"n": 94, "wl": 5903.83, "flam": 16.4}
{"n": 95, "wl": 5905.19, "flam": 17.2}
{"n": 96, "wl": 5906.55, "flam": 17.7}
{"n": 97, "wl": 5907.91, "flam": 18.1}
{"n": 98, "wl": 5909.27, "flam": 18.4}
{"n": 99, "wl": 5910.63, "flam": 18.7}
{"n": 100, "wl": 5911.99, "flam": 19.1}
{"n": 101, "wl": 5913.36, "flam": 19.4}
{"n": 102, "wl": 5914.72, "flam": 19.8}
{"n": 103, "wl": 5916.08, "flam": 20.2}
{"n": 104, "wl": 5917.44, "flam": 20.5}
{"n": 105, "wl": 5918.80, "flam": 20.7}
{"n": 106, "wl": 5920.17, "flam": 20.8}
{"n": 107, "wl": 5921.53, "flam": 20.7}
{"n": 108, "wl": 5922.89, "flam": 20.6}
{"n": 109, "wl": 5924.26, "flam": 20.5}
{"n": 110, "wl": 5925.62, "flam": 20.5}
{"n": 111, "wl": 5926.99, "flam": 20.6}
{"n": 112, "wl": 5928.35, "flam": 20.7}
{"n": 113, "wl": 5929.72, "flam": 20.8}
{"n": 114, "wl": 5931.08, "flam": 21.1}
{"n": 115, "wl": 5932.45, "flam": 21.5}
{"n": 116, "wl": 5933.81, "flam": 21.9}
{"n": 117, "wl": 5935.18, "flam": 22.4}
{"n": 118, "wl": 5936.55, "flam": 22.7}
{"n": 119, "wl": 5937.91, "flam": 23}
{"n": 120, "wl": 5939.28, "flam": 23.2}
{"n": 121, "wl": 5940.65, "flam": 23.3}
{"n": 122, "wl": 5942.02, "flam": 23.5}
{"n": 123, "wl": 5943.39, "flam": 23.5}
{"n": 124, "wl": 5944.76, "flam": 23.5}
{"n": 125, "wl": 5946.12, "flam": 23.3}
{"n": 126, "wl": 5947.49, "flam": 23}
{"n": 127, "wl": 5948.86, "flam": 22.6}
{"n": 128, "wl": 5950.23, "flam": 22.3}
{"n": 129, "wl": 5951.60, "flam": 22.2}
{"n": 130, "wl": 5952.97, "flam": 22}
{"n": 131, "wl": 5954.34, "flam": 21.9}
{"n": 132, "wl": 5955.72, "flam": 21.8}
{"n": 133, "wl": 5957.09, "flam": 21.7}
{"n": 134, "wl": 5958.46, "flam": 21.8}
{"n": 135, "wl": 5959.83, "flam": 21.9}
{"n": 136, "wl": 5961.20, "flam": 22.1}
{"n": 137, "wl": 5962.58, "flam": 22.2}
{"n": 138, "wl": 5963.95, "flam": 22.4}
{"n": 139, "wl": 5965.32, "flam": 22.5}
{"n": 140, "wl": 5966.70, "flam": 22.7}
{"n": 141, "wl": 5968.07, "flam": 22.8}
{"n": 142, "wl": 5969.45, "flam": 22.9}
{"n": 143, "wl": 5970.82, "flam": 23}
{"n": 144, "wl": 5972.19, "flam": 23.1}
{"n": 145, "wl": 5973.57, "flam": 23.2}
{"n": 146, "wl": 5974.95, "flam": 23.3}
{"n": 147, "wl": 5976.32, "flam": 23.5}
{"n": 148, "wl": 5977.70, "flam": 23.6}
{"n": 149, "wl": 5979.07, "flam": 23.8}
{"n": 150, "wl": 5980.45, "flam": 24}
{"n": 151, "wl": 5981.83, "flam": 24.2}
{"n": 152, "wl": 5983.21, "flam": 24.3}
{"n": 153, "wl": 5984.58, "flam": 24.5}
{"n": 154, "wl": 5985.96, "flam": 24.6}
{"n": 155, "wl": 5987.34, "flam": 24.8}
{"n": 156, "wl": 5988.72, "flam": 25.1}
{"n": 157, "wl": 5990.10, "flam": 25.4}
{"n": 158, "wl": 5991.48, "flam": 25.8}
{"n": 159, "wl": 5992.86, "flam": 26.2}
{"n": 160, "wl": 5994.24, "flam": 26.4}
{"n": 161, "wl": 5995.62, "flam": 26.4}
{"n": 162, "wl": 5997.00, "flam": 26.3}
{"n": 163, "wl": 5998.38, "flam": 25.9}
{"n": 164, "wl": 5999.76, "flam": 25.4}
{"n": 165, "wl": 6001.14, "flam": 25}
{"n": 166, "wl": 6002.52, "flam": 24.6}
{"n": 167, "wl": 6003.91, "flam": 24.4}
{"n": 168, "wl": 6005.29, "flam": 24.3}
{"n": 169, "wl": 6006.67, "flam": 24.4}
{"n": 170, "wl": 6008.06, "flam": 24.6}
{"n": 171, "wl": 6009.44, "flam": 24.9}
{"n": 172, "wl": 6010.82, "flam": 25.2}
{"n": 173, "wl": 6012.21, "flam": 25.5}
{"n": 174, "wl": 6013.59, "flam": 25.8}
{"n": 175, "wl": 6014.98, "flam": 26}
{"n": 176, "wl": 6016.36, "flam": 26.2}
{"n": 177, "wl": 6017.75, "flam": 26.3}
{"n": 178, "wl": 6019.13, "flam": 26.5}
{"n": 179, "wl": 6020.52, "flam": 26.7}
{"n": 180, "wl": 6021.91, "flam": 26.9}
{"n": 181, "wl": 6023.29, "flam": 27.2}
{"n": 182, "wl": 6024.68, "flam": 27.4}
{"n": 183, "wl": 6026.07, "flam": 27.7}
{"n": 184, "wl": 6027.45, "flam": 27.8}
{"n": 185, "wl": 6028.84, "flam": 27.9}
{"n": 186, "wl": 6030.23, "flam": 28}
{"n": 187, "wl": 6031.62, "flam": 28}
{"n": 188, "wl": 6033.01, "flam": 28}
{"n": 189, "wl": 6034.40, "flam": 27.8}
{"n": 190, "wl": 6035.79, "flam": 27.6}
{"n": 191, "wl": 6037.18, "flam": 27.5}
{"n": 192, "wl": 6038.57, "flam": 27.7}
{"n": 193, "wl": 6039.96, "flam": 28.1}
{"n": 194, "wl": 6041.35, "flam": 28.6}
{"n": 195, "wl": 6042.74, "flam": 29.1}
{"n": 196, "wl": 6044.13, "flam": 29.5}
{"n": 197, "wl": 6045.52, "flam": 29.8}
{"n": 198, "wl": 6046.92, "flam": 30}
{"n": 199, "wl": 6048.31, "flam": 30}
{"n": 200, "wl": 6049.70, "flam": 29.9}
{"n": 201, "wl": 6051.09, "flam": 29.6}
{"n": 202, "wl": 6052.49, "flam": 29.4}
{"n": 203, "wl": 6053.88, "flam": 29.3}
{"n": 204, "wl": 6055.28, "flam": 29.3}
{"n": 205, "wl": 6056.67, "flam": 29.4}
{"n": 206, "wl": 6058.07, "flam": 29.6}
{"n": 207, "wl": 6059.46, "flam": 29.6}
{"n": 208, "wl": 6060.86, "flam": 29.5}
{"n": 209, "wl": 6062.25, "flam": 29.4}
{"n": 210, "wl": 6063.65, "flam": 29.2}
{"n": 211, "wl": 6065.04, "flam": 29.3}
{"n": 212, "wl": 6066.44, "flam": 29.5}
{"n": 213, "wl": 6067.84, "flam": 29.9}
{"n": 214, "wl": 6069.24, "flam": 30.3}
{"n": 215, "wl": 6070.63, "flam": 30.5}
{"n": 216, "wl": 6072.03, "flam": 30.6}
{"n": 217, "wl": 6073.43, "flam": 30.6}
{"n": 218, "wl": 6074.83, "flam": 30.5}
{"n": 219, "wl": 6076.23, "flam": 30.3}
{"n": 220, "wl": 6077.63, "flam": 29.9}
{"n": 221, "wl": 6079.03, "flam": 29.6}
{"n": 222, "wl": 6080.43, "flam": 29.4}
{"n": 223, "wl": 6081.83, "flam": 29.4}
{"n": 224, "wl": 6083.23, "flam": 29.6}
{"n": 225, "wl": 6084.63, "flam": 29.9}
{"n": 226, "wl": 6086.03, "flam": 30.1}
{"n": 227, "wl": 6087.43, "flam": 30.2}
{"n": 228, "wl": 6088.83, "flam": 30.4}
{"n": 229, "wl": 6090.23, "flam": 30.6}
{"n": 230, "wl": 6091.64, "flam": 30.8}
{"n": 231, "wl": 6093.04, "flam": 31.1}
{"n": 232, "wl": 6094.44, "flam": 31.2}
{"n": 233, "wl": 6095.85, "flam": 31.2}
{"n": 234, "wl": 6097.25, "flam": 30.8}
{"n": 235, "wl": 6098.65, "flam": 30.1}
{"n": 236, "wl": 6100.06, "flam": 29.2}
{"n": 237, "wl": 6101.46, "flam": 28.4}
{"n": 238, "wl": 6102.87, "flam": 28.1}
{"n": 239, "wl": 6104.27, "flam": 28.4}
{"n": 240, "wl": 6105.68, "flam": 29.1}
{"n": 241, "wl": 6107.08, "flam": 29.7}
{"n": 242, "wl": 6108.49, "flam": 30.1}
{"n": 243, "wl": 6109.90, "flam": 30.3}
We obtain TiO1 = 0.23 mag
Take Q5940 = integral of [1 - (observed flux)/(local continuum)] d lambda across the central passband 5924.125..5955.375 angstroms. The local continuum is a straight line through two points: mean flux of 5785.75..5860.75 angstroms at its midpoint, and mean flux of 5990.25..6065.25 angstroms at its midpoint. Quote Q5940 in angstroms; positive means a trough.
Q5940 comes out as 6.2 angstroms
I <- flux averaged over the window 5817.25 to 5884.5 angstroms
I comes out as 24.4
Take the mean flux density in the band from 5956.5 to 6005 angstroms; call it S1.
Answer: 24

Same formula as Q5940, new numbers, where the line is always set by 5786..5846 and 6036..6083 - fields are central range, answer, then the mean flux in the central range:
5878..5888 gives 4.9 angstroms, 15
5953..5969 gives 3.9 angstroms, 22.2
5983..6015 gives 4.5 angstroms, 25.2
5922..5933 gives 3.2 angstroms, 20.8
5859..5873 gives 3.3 angstroms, 22.4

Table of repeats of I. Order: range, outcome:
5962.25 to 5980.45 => 23.1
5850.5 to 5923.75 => 17.9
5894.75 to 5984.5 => 20.8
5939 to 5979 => 22.7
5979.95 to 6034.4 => 25.9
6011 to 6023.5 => 26.3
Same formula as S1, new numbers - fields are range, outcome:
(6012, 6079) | 28.6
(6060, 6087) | 29.9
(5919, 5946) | 21.8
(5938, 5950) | 23.2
